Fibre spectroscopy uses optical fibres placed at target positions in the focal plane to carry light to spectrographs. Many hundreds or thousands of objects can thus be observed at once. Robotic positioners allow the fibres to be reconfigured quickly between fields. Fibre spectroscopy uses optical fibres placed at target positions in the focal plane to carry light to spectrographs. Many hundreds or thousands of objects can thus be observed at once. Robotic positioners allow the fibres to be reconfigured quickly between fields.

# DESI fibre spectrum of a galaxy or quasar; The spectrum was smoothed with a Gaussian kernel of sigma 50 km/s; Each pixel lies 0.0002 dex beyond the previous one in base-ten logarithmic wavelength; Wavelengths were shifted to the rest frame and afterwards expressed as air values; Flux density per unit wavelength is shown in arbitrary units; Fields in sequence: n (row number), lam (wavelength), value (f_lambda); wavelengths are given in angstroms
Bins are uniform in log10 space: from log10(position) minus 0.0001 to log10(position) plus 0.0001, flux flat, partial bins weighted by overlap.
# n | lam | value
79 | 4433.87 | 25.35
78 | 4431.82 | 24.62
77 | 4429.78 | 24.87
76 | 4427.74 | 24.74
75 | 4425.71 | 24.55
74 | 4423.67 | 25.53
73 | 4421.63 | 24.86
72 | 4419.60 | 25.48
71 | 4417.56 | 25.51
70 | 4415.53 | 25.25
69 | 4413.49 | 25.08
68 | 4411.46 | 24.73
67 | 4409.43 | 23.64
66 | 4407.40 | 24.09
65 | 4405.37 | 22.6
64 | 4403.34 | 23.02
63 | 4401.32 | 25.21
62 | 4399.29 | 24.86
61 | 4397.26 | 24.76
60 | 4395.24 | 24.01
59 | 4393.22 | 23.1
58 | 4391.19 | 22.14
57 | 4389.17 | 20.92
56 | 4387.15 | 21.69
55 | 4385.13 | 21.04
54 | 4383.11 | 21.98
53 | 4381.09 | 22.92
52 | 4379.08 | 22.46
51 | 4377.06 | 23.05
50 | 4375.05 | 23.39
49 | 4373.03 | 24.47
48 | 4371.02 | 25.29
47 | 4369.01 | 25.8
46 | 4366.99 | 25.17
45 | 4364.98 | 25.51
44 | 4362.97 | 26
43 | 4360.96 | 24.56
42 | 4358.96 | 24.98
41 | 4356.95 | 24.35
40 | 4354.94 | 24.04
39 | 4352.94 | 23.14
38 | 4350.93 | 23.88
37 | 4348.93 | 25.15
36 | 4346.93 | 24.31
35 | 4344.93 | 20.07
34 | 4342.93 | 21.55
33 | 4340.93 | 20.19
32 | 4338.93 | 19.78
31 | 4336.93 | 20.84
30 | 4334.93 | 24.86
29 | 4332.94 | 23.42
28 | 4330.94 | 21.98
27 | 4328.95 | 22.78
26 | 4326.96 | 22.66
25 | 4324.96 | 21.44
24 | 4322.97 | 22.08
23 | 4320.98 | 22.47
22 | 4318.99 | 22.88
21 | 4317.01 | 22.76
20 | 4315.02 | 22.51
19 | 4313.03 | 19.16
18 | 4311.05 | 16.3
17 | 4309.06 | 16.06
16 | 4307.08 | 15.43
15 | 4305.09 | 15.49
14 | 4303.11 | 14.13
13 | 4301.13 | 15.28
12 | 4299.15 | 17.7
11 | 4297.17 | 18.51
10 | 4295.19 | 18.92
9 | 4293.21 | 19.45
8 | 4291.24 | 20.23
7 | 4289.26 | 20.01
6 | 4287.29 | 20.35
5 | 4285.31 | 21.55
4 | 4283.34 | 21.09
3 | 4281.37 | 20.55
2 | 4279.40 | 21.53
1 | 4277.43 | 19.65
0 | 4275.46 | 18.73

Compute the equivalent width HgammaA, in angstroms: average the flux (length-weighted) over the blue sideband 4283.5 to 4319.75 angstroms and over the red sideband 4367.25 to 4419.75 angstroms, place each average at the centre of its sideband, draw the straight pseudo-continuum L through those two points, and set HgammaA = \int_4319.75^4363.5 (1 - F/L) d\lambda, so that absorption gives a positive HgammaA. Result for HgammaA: -4.2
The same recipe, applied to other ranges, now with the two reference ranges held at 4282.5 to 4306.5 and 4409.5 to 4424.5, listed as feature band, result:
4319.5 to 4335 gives -1.8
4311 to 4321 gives -0.8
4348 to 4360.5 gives -1.5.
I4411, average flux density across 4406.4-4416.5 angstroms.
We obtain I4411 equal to 24.5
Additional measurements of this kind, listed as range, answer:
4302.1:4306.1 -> 14.8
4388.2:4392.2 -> 21.5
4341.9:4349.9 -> 22.8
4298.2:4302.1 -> 16.5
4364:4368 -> 25.3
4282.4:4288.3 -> 21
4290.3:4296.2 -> 19.5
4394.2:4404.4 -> 24.4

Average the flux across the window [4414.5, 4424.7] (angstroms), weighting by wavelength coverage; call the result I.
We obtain 25.3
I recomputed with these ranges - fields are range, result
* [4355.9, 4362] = 24.6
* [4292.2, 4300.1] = 18.7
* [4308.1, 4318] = 19.4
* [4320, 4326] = 22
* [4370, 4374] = 24.9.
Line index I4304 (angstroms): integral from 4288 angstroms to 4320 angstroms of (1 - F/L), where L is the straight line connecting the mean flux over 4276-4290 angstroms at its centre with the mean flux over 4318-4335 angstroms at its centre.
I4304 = 4.67 angstroms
